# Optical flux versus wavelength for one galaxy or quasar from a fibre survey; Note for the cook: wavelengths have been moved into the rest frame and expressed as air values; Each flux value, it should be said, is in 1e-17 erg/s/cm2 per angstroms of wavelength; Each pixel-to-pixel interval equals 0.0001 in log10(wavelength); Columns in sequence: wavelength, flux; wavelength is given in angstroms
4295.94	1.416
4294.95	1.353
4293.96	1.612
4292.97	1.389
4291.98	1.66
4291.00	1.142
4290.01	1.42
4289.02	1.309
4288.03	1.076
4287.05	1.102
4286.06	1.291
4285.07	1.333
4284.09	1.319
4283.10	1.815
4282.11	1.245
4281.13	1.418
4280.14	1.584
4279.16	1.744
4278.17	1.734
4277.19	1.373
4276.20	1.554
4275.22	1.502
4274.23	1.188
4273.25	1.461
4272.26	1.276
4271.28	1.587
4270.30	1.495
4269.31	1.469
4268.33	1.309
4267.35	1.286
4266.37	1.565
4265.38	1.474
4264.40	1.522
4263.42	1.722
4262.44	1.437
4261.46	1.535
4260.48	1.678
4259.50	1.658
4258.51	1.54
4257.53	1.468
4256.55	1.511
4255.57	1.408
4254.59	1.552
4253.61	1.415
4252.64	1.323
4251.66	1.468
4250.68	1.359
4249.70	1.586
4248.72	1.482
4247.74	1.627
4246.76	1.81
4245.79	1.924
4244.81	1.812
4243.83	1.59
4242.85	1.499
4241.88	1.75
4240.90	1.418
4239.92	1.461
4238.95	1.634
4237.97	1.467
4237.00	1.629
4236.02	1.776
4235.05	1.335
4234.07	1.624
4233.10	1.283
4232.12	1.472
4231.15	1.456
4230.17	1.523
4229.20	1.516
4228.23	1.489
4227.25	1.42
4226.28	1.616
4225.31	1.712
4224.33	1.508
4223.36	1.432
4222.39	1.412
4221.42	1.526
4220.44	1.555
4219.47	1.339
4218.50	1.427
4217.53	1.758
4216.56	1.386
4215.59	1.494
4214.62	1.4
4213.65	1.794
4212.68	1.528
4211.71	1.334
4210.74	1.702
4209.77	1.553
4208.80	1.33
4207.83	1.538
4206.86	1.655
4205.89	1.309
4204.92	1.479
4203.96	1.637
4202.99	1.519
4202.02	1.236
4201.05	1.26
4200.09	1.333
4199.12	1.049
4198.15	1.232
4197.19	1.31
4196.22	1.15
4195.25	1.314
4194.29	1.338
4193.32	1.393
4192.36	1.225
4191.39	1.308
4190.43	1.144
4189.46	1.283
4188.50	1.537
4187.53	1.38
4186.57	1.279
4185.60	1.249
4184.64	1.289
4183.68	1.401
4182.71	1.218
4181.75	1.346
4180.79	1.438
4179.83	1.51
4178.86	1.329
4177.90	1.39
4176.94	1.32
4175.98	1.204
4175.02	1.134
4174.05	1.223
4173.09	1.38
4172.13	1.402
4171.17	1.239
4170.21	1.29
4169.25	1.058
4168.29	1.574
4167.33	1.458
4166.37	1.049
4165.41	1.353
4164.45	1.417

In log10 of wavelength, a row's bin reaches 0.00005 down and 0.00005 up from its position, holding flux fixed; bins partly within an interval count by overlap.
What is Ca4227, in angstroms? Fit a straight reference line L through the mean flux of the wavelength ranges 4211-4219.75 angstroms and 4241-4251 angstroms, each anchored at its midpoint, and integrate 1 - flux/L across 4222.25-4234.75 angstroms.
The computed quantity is 0.52 angstroms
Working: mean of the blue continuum 1.51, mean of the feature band 1.5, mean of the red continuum 1.64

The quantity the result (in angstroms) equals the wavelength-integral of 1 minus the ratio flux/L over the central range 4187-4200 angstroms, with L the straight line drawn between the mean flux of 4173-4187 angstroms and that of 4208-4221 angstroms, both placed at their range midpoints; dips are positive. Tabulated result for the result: 1.0 angstroms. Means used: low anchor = 1.31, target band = 1.28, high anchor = 1.51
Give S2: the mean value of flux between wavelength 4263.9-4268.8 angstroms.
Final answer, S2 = 1.43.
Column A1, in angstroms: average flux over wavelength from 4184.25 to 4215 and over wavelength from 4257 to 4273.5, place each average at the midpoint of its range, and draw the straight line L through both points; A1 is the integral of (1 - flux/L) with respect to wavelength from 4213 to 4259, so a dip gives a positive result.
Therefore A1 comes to -2.8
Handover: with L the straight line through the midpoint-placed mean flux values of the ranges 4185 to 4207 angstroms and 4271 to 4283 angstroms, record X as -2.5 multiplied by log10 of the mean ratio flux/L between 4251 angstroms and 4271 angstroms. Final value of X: -0.03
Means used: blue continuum 1.33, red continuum 1.48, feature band 1.49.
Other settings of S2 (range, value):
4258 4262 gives 1.6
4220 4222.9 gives 1.49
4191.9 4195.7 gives 1.32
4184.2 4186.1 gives 1.27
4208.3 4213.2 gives 1.49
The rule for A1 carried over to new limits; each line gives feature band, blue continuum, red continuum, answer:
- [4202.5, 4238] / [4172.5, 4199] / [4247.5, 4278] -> -3.32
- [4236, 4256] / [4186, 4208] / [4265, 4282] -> -2.05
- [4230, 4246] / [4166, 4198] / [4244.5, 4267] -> -0.70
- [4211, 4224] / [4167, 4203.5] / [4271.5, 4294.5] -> -1.46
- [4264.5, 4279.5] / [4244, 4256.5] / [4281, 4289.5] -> -0.60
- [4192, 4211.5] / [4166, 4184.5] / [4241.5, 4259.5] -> 0.35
